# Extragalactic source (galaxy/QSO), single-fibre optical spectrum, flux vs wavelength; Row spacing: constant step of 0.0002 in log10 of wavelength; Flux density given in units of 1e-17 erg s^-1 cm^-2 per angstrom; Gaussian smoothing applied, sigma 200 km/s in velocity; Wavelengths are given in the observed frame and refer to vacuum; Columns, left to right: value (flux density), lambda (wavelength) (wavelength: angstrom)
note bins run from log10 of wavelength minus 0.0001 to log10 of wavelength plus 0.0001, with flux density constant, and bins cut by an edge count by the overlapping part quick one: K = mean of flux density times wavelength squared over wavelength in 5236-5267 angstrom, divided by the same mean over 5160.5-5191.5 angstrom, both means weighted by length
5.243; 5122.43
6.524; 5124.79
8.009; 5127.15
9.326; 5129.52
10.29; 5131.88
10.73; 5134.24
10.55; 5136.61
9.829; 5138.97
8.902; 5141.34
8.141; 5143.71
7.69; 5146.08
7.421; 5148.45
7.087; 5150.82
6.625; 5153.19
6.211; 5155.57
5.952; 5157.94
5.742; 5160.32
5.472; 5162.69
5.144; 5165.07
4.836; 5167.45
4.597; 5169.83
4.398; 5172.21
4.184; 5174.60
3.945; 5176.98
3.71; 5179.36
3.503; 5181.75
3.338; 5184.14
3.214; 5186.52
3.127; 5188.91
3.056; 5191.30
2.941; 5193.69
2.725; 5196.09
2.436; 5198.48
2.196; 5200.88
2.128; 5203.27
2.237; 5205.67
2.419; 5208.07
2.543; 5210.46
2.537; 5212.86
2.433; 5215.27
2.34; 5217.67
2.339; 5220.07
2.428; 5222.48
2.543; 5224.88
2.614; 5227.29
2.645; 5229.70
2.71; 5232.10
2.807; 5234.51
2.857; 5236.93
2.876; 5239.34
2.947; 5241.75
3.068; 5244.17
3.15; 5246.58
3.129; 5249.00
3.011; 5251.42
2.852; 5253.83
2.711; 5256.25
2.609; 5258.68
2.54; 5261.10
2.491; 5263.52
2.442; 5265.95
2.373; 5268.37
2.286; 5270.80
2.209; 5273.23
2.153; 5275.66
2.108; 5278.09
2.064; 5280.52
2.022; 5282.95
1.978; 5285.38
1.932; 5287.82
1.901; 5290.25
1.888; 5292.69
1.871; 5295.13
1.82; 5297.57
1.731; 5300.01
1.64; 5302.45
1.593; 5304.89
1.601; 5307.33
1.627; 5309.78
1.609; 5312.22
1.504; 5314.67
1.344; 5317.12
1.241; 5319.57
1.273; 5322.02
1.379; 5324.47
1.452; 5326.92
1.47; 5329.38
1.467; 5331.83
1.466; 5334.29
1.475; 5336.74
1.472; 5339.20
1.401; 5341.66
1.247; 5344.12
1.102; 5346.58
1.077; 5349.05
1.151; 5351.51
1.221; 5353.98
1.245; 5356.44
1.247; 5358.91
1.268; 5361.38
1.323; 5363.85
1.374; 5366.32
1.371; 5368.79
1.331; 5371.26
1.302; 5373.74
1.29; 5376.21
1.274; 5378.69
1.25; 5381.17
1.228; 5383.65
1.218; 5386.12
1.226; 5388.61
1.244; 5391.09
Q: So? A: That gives 0.70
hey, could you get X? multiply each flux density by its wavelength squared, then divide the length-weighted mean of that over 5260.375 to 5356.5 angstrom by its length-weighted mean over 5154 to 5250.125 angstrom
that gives 0.53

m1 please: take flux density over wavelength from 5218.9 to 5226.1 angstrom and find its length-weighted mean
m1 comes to 2.44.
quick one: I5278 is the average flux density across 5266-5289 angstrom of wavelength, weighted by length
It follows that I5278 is 2.14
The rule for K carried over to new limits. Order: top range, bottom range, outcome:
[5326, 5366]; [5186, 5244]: 0.53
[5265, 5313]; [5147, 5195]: 0.43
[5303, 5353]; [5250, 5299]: 0.63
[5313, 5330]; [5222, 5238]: 0.54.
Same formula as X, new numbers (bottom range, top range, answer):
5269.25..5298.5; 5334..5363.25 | 0.65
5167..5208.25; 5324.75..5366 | 0.43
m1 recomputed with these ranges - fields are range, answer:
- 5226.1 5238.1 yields 2.73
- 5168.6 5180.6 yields 4.17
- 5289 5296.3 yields 1.89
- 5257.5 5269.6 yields 2.49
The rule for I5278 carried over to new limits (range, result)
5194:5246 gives 2.58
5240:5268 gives 2.8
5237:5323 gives 2.17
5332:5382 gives 1.3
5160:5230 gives 3.23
